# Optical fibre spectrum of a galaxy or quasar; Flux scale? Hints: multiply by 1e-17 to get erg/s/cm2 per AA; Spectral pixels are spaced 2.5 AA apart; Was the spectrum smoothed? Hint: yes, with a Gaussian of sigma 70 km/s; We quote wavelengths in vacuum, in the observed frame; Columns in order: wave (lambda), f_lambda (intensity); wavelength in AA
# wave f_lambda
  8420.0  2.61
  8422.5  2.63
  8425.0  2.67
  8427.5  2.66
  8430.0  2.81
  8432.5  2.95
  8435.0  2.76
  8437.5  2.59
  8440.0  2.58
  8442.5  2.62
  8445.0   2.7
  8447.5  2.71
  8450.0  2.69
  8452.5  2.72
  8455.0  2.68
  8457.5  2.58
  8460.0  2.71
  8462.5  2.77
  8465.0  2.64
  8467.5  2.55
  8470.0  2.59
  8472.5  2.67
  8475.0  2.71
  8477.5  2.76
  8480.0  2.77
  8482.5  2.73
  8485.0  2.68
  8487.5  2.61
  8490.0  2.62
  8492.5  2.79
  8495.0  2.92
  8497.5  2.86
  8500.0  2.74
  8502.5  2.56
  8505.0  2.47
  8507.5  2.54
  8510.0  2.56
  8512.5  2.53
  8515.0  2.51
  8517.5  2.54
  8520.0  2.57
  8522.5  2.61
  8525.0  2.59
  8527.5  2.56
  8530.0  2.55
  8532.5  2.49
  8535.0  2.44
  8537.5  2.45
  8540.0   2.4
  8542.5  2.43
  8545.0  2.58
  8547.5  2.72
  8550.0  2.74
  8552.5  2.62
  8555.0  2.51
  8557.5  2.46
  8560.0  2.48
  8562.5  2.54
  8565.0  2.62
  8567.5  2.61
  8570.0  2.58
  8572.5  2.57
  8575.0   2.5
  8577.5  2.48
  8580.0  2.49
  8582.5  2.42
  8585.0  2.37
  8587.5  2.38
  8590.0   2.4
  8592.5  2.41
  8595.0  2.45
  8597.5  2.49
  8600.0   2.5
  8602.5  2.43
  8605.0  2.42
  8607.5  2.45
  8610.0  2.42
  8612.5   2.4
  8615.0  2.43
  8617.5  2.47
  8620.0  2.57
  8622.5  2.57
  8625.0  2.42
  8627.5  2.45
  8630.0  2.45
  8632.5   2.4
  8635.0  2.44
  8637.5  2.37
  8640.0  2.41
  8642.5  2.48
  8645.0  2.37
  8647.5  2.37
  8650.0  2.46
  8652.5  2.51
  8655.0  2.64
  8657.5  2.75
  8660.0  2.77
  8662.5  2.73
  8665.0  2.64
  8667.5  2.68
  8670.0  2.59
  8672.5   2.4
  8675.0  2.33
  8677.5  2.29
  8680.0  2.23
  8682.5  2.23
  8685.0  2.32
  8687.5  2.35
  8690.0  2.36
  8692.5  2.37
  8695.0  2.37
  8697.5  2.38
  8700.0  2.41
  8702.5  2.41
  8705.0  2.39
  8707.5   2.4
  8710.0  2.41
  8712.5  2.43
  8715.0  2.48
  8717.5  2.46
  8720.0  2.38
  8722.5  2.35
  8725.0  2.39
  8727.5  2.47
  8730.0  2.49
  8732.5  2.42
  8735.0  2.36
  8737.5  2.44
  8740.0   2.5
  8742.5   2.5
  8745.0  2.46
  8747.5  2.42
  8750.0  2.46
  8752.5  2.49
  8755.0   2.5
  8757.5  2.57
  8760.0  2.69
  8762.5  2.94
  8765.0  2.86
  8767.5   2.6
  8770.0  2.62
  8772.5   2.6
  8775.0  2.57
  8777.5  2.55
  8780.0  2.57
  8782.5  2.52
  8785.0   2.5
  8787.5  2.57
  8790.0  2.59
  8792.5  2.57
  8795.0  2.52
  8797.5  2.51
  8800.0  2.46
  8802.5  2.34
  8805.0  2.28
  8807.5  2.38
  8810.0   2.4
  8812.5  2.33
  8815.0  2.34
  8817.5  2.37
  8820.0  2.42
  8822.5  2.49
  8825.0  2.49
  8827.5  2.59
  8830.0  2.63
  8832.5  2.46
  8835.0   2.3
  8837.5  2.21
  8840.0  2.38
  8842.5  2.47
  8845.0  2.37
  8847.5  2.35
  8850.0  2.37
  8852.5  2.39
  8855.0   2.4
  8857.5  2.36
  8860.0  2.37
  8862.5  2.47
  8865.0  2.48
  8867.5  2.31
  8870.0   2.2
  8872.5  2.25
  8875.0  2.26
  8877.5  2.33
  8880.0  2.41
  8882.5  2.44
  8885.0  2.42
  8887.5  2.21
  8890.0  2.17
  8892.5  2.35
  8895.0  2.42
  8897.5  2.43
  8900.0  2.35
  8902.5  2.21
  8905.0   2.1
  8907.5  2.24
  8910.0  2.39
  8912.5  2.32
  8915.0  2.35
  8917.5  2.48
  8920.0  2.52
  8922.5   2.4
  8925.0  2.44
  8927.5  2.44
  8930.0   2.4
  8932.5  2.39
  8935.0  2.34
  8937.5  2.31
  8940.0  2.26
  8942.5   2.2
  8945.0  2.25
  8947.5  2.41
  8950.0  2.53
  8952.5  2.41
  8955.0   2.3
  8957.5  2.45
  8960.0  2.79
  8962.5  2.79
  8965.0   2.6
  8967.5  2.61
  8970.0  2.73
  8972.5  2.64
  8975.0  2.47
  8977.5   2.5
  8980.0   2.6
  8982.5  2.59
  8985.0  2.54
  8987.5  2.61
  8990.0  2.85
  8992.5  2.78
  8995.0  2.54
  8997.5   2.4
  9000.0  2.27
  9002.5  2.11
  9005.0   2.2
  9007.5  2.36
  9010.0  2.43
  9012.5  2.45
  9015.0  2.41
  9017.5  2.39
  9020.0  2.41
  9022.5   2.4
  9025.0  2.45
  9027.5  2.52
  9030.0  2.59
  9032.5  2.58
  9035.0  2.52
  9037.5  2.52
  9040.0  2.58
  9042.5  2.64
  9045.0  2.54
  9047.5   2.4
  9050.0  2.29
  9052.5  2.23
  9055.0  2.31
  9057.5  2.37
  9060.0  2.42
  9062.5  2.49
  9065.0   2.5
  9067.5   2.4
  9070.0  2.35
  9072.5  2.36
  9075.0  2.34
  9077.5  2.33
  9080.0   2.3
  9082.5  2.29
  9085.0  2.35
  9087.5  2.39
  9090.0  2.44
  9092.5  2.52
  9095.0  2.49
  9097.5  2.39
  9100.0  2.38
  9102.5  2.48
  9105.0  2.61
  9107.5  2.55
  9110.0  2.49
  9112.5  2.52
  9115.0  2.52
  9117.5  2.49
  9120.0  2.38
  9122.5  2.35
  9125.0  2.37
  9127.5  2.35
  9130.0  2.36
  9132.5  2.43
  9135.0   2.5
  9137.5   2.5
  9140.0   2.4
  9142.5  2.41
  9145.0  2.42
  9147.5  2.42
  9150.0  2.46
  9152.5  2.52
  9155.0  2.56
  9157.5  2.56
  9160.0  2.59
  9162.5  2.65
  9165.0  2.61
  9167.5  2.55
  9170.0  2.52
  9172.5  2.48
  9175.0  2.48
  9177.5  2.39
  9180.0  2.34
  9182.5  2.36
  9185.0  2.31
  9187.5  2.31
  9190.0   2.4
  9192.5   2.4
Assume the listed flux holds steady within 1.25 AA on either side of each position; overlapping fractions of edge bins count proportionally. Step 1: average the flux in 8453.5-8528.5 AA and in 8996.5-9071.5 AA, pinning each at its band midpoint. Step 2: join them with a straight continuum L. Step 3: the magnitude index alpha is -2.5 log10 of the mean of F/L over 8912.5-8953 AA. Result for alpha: 0.04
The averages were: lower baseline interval 2.65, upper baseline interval 2.42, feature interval 2.38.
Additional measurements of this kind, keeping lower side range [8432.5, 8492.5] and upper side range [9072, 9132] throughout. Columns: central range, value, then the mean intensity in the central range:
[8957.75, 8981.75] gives -0.07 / 2.63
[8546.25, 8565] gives 0.02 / 2.58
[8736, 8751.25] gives 0.04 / 2.46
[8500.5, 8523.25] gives 0.05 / 2.55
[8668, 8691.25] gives 0.10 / 2.36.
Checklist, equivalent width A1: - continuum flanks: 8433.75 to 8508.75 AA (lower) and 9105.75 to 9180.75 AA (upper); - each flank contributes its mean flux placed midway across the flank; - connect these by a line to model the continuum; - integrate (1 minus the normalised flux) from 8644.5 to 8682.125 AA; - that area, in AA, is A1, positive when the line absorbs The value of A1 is 1.5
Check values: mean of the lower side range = 2.68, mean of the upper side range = 2.47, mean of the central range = 2.51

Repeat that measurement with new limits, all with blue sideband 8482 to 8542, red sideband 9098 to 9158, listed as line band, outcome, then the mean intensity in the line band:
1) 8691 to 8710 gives 1.20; 2.39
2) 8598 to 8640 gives 1.97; 2.45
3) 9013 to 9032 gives 0.18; 2.46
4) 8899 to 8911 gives 1.21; 2.25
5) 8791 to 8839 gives 1.90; 2.43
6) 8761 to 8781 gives -1.02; 2.67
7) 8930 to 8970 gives 0.74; 2.45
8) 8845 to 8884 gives 2.41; 2.36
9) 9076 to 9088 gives 0.68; 2.33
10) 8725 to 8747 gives 0.81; 2.45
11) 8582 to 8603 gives 1.20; 2.43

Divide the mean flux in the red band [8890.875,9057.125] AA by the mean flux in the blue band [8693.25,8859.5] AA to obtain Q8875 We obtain 0.99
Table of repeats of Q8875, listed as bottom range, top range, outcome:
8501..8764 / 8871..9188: 0.98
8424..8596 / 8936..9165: 0.95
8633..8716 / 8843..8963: 0.97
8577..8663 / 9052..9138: 0.98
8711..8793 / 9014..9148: 0.96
